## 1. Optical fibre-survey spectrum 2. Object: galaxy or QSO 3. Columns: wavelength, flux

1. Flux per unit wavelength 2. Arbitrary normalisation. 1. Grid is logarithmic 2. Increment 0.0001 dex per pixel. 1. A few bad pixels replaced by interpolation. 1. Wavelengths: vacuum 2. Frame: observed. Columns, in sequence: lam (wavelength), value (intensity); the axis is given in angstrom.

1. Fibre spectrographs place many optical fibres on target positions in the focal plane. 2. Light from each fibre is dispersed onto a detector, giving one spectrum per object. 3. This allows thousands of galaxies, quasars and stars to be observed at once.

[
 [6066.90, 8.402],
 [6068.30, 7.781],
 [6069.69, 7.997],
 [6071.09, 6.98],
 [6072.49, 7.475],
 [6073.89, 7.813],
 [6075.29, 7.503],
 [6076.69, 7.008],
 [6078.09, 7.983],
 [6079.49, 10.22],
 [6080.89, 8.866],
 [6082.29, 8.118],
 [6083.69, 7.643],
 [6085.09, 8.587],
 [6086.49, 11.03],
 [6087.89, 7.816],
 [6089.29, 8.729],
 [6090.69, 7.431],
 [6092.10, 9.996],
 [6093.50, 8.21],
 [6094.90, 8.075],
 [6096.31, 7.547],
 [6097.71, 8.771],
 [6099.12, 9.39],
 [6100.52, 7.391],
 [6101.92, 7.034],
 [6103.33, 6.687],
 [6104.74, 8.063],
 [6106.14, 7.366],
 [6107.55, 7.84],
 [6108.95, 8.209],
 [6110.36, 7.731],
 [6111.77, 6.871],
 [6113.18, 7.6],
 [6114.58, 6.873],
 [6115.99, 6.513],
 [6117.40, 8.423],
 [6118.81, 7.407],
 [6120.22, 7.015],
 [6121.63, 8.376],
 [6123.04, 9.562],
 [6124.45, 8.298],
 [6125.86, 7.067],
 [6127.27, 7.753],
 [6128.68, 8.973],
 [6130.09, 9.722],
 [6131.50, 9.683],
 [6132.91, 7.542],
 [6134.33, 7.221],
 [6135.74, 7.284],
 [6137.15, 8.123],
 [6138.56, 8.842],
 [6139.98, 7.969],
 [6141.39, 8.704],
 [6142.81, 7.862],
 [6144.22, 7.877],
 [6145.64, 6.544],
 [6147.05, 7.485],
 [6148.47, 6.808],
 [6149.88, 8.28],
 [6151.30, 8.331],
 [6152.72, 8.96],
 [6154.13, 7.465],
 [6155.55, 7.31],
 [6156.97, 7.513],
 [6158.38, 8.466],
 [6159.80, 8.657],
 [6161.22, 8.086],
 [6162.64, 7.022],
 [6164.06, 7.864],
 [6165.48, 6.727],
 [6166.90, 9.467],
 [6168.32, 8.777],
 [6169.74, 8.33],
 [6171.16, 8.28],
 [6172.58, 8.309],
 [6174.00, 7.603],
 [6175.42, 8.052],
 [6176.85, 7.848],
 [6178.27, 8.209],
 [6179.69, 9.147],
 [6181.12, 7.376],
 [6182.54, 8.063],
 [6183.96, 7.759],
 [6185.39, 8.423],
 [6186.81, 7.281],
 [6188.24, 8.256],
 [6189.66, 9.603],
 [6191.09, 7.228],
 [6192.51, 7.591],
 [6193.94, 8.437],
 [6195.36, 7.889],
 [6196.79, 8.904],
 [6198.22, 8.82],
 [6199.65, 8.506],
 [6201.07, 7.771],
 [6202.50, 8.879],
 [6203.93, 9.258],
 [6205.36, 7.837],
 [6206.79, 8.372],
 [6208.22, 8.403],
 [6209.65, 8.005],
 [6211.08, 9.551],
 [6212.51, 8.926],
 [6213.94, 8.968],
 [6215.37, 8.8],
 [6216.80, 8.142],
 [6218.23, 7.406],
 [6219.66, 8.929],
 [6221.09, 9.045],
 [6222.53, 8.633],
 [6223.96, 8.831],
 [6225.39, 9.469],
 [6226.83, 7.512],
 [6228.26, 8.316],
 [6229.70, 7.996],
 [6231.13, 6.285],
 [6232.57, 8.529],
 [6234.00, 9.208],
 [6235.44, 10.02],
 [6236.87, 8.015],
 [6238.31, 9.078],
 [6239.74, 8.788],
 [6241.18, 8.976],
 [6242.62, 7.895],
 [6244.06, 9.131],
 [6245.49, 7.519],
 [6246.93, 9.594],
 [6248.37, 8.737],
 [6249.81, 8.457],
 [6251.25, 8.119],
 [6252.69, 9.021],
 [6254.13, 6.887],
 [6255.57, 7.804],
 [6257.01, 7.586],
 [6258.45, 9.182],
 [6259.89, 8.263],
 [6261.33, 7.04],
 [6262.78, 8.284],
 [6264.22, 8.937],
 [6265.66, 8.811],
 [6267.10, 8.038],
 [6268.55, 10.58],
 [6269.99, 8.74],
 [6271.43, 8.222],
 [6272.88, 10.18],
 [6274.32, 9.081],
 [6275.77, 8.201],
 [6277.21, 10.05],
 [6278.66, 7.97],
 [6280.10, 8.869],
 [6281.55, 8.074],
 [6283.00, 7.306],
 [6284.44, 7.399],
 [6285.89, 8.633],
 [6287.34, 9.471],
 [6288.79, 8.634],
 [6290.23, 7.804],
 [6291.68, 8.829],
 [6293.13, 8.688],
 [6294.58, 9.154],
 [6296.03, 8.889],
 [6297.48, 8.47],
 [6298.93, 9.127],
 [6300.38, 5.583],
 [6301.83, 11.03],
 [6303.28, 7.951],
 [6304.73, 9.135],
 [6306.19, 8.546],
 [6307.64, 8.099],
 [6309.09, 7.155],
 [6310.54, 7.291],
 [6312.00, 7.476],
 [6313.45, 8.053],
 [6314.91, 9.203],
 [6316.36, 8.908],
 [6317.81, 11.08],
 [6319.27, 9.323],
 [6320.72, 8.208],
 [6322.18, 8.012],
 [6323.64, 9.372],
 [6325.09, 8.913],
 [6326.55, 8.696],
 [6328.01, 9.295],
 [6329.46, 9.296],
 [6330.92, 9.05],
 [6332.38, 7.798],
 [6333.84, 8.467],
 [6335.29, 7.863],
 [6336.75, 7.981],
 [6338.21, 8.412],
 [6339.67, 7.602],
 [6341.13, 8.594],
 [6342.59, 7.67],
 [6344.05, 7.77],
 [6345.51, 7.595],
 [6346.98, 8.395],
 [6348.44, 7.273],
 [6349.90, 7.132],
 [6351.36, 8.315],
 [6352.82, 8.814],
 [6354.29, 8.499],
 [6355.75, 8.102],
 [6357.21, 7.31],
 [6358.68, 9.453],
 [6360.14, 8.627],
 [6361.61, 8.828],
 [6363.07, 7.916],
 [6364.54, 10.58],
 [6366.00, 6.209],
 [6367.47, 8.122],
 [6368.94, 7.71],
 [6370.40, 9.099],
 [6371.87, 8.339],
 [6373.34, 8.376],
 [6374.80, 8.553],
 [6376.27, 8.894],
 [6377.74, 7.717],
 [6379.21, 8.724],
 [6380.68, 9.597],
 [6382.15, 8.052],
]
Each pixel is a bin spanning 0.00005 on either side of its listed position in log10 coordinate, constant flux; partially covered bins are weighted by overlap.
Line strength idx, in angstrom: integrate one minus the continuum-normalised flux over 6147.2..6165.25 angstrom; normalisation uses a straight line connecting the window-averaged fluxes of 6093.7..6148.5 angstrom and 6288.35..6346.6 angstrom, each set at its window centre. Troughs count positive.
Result 0.3 angstrom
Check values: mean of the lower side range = 7.87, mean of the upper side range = 8.47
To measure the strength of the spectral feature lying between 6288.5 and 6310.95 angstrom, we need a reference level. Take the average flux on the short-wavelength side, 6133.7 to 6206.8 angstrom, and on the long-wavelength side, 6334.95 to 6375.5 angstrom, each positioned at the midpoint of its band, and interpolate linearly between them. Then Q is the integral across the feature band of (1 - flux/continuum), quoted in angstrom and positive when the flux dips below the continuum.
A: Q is -0.7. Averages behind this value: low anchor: 8.07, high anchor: 8.19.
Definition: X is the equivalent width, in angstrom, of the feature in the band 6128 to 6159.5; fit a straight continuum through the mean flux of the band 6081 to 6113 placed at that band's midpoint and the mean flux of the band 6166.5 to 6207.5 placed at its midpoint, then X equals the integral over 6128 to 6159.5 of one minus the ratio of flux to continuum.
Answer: 0.6 angstrom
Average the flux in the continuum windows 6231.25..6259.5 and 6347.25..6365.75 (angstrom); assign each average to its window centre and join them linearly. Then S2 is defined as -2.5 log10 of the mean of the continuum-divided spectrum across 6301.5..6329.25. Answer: -0.037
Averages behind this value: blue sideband 8.5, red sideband 8.35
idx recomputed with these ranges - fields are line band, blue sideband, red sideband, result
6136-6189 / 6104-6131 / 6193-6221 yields 1.35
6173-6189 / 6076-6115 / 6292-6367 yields 0.42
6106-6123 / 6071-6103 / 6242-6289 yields 1.41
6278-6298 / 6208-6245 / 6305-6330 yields 0.41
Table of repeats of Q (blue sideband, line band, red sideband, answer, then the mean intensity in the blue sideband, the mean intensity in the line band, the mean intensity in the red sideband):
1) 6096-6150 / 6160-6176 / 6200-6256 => 0.1 angstrom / 7.86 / 8.07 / 8.49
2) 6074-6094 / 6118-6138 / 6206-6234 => 0.8 angstrom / 8.49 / 8.15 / 8.45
